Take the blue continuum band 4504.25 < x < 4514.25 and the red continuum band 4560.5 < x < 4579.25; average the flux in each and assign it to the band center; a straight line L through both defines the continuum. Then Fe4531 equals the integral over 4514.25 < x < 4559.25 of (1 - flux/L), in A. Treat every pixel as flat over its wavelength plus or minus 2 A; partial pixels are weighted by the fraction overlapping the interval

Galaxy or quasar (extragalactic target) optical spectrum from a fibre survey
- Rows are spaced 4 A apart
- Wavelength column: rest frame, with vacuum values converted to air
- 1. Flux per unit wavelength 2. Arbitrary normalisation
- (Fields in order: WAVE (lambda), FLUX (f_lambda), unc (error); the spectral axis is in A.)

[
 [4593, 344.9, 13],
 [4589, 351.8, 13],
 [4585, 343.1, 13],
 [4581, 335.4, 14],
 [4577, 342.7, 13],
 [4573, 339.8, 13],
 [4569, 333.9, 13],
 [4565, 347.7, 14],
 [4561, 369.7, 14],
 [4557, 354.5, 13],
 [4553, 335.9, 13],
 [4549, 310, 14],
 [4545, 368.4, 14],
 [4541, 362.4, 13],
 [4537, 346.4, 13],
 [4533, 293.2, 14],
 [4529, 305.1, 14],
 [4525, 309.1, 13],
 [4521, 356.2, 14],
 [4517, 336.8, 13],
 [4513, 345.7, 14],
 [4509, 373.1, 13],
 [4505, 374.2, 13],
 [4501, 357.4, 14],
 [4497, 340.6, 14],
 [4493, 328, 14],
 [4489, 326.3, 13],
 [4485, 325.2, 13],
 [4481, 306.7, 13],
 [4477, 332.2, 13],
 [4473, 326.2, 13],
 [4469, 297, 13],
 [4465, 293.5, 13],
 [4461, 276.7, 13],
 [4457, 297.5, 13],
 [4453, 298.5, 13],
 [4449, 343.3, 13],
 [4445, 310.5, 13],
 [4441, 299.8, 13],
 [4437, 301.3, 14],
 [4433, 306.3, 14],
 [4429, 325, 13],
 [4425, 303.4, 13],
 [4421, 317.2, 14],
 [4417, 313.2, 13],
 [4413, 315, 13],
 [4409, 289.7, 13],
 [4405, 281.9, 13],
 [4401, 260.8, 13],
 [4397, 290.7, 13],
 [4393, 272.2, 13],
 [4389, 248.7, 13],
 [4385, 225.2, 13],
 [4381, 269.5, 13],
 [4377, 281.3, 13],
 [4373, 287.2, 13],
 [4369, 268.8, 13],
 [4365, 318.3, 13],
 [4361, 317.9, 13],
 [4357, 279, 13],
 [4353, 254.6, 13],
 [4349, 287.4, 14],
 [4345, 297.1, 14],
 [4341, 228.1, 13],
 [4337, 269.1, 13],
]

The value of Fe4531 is 2.6 A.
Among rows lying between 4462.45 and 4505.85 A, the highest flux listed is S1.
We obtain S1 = 374.2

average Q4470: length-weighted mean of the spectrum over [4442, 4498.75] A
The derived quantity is 314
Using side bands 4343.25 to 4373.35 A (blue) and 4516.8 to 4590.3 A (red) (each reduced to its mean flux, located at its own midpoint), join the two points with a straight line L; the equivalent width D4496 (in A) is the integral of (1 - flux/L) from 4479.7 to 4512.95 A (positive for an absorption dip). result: -1.8 A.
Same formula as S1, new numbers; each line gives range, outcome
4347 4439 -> 325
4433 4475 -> 343.3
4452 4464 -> 298.5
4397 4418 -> 315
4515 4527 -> 356.2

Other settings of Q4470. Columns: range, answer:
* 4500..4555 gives 341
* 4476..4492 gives 322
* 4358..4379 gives 294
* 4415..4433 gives 314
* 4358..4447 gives 291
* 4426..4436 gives 313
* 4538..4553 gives 345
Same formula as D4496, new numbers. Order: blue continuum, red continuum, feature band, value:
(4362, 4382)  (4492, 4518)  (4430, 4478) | 3.01 A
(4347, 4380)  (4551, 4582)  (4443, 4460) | 0.08 A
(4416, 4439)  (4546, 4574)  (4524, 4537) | 1.04 A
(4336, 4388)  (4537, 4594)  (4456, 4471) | 0.95 A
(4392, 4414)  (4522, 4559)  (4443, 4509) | -2.64 A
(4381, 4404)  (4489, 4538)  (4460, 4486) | 0.32 A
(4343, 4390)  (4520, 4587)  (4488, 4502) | -0.79 A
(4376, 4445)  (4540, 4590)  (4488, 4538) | -1.80 A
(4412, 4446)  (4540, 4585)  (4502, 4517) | -1.32 A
